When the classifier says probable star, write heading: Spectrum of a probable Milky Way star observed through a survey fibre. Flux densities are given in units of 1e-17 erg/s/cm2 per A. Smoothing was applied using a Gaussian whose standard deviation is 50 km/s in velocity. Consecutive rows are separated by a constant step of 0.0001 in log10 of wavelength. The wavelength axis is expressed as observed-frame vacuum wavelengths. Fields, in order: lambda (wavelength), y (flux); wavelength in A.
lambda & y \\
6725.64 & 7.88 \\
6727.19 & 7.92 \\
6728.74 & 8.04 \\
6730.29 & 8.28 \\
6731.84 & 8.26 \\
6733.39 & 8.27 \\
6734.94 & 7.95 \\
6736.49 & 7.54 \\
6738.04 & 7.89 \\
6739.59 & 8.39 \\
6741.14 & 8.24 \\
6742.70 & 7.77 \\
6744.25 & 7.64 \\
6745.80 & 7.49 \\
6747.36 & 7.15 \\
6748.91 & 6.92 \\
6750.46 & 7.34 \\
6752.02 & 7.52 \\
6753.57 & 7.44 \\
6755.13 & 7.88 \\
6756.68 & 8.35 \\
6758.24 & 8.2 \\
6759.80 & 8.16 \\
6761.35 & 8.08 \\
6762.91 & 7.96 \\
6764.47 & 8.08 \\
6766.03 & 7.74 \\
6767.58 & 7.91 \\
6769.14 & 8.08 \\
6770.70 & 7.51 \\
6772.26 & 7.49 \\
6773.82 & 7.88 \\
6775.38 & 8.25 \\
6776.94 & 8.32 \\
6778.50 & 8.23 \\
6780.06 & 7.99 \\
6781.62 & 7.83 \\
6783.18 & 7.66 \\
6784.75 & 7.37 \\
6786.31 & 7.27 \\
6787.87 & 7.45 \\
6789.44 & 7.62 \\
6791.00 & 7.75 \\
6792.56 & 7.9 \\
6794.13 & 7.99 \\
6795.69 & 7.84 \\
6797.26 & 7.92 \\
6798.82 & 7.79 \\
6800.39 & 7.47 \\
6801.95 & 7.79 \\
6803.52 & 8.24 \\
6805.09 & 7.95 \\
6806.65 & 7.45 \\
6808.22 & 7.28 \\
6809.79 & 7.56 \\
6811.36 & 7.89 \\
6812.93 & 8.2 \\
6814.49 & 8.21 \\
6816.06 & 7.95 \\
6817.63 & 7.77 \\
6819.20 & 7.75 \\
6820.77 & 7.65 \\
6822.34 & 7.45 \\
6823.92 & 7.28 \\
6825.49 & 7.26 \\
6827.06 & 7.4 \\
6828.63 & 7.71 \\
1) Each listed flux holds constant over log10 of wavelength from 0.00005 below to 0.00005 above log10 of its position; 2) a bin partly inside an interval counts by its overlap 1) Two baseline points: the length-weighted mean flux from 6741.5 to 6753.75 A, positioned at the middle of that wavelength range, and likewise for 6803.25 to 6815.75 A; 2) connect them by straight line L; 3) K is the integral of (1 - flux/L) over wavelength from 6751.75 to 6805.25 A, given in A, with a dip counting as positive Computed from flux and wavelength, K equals -1.6 A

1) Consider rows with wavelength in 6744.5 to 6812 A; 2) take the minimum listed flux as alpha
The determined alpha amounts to 6.92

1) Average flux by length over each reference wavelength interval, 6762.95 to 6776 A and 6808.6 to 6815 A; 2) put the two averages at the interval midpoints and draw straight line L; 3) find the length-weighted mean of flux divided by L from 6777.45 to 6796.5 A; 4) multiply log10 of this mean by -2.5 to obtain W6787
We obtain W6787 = 0.02 mag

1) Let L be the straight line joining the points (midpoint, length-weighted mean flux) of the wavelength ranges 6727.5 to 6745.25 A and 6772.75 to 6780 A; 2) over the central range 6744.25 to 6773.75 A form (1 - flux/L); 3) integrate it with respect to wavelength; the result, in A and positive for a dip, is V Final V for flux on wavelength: 1.2 A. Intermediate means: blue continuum 8.02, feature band 7.74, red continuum 8.13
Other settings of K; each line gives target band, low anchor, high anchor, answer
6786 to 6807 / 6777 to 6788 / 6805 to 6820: 0.02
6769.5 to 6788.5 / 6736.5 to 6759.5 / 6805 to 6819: -0.04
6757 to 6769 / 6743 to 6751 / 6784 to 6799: -0.91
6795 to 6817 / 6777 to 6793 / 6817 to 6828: -0.63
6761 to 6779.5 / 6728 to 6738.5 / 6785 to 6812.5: -0.24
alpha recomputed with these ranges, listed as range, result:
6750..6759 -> 7.34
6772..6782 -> 7.49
